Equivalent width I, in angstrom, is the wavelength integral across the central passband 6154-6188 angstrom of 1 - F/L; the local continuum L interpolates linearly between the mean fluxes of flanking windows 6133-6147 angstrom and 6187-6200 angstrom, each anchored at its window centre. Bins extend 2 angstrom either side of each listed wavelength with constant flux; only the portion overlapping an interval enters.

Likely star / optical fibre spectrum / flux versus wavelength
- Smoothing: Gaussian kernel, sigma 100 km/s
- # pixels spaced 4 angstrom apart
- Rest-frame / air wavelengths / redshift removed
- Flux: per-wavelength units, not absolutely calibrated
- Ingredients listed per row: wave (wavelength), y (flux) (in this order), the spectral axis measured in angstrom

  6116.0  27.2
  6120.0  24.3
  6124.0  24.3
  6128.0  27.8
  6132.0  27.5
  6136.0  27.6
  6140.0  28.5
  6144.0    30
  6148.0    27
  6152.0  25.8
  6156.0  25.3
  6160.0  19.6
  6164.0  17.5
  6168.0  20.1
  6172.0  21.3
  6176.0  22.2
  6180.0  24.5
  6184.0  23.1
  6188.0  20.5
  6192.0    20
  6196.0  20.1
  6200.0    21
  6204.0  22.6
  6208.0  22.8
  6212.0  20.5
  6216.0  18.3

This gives 2.8 angstrom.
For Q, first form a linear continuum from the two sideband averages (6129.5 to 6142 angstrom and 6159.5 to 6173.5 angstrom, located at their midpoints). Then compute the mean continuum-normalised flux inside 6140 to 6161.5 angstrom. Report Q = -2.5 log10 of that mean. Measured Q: -0.089 mag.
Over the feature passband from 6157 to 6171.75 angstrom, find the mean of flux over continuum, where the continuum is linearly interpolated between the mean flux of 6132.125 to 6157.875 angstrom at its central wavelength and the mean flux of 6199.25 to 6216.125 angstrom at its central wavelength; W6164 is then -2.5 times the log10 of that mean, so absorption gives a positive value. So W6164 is 0.28 mag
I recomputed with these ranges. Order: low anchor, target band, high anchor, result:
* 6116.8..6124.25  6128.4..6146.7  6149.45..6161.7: -3.0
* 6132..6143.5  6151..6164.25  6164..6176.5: 0.7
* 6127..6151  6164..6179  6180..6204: 1.9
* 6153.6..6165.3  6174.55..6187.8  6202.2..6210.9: -0.7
